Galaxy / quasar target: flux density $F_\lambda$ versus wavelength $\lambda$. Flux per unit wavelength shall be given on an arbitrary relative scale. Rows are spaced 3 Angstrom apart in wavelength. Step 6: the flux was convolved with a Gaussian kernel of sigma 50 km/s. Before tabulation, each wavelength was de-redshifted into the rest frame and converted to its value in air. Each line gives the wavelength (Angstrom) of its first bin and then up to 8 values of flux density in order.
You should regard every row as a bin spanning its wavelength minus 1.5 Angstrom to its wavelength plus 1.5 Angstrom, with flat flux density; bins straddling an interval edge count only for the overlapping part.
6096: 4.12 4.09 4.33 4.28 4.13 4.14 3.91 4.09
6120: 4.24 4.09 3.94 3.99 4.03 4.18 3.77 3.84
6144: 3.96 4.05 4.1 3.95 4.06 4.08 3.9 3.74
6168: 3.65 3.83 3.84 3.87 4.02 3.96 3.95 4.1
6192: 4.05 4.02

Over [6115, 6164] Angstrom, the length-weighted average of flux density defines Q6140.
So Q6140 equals 4.01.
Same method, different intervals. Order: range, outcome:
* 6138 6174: 3.91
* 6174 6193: 3.98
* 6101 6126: 4.13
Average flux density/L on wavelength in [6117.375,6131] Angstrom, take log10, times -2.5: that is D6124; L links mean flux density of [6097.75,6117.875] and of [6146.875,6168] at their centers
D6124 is 0.00 mag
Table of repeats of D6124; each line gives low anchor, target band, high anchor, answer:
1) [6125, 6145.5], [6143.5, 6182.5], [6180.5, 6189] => 0.01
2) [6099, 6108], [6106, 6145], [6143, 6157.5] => 0.03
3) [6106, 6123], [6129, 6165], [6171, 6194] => 0.01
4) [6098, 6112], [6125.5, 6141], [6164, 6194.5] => 0.03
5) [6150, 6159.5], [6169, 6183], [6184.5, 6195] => 0.04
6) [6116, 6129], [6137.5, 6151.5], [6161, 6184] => 0.01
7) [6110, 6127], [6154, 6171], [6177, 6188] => 0.03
